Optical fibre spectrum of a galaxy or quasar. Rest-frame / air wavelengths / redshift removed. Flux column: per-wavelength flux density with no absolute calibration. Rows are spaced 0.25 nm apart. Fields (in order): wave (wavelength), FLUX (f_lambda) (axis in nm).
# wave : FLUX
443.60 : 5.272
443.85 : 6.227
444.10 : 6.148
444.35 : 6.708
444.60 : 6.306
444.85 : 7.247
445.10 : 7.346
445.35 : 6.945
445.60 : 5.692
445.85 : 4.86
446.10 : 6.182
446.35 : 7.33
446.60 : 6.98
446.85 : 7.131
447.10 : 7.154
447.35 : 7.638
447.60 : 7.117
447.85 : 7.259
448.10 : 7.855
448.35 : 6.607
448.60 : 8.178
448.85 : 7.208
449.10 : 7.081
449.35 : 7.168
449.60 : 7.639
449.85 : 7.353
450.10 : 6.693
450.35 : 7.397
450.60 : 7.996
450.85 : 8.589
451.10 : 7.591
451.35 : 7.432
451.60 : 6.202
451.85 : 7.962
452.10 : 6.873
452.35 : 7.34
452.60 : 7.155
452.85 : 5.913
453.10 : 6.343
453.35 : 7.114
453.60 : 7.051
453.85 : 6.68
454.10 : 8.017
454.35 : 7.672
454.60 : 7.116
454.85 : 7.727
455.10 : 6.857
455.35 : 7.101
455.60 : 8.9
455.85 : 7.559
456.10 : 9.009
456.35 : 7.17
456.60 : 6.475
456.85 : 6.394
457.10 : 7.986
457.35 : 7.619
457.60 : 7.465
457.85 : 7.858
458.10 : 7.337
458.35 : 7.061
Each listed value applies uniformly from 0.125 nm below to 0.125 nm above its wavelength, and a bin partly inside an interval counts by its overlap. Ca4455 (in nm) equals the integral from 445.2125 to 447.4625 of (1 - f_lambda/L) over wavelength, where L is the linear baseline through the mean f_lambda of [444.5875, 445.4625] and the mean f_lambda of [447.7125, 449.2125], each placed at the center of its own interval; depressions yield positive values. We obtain 0.16 nm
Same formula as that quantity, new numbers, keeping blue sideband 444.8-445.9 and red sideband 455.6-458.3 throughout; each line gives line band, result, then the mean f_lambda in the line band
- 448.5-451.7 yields -0.243 nm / 7.43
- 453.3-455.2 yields 0.000 nm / 7.29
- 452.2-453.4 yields 0.067 nm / 6.75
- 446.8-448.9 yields -0.208 nm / 7.36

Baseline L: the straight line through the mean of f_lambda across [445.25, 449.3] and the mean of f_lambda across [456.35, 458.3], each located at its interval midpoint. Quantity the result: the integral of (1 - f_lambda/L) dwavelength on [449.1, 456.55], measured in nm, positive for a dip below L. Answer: -0.223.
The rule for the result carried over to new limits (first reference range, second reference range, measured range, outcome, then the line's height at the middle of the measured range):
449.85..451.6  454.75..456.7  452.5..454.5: 0.15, 7.56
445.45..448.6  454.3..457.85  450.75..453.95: 0.07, 7.25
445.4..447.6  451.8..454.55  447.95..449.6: -0.14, 6.8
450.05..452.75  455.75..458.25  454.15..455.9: -0.03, 7.45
